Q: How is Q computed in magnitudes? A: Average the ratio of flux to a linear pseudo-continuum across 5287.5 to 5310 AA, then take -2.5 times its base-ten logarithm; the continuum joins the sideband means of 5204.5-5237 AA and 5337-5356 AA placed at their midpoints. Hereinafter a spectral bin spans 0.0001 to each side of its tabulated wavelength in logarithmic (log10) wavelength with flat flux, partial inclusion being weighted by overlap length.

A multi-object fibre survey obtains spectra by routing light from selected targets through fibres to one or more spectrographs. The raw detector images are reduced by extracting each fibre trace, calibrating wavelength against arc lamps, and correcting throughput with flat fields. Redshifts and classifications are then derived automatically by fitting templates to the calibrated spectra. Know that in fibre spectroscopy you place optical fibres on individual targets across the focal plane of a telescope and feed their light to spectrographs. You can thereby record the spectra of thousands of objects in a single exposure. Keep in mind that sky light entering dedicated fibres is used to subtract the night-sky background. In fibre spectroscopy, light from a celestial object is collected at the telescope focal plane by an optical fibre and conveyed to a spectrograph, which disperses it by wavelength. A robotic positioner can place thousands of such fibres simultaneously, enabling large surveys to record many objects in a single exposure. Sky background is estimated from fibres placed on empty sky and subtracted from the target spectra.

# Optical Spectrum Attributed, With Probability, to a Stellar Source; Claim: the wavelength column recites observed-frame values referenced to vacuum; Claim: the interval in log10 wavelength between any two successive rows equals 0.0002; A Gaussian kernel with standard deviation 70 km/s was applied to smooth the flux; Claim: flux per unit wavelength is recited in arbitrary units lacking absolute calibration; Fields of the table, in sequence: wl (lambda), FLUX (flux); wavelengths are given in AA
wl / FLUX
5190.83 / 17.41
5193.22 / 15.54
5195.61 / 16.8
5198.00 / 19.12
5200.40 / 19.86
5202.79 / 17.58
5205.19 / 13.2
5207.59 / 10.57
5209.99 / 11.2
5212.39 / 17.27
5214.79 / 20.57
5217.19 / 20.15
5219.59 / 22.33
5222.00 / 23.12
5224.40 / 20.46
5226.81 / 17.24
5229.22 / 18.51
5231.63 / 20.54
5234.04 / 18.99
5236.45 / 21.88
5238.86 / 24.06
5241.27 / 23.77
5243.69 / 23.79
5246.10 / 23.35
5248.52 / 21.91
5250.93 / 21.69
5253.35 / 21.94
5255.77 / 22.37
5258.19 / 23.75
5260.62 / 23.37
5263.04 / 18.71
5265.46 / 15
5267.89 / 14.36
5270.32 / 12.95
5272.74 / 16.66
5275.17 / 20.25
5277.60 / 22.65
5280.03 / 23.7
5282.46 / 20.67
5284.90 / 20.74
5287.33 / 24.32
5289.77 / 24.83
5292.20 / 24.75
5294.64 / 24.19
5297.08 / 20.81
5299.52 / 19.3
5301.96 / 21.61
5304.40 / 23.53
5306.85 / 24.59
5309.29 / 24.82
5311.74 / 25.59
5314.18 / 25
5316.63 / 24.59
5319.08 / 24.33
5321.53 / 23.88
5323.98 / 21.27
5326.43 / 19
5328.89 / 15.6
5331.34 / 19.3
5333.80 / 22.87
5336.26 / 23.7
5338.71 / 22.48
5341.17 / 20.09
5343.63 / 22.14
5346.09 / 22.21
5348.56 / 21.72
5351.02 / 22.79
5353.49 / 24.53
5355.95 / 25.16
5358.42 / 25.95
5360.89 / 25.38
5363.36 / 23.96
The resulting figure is -0.112 mag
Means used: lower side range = 18.3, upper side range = 22.5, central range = 23.2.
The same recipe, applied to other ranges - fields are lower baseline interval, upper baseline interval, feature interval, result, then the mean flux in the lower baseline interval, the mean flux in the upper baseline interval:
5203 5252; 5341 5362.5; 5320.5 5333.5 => 0.14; 19.7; 23.5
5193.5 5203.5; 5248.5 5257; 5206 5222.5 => 0.11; 18.1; 22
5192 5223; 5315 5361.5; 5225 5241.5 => -0.12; 17.5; 22.5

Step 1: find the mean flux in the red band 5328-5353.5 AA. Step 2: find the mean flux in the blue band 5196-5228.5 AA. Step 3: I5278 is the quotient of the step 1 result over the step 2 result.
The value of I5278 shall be 1.20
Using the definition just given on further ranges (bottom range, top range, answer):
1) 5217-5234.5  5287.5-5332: 1.12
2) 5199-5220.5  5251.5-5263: 1.32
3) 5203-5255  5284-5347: 1.14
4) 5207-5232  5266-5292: 1.09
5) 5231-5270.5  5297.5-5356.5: 1.07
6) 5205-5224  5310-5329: 1.29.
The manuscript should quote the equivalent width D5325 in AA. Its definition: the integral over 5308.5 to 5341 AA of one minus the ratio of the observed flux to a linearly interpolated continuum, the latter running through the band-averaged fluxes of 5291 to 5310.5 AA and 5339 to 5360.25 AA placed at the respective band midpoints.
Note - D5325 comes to 0.9 AA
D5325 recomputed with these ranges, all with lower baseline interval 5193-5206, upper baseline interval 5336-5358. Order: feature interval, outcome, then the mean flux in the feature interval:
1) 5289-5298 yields -1.2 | 23.7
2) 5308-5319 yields -1.7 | 24.9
